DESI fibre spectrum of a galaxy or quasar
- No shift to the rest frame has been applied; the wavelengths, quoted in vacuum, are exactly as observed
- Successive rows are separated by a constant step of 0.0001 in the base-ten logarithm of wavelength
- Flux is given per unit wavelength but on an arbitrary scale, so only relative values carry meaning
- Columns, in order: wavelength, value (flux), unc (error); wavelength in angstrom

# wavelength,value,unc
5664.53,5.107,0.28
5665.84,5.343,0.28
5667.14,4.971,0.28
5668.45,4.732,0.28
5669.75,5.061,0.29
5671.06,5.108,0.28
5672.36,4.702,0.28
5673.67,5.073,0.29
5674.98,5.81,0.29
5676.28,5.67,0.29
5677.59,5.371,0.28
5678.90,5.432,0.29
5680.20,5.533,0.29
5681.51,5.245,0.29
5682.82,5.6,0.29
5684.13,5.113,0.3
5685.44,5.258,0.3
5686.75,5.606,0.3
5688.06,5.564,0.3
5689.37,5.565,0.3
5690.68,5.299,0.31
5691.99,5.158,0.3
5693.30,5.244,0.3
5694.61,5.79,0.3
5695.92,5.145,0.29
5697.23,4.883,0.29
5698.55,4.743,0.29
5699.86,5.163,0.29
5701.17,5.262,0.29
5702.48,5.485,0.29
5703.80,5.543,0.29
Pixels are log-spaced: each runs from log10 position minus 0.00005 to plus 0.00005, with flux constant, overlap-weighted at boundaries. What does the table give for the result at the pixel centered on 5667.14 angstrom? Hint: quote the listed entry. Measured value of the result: 4.971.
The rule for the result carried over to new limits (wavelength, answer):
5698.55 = 4.743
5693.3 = 5.244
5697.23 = 4.883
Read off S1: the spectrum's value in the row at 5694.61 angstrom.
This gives 5.79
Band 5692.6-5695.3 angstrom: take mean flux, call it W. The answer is 5.51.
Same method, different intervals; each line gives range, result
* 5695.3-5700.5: 4.98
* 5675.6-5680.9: 5.51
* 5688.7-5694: 5.32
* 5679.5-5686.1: 5.35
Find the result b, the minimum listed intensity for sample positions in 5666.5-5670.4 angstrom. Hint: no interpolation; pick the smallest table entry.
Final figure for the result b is 4.732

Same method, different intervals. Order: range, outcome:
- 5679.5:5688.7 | 5.113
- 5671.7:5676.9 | 4.702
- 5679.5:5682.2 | 5.245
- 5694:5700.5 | 4.743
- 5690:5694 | 5.158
